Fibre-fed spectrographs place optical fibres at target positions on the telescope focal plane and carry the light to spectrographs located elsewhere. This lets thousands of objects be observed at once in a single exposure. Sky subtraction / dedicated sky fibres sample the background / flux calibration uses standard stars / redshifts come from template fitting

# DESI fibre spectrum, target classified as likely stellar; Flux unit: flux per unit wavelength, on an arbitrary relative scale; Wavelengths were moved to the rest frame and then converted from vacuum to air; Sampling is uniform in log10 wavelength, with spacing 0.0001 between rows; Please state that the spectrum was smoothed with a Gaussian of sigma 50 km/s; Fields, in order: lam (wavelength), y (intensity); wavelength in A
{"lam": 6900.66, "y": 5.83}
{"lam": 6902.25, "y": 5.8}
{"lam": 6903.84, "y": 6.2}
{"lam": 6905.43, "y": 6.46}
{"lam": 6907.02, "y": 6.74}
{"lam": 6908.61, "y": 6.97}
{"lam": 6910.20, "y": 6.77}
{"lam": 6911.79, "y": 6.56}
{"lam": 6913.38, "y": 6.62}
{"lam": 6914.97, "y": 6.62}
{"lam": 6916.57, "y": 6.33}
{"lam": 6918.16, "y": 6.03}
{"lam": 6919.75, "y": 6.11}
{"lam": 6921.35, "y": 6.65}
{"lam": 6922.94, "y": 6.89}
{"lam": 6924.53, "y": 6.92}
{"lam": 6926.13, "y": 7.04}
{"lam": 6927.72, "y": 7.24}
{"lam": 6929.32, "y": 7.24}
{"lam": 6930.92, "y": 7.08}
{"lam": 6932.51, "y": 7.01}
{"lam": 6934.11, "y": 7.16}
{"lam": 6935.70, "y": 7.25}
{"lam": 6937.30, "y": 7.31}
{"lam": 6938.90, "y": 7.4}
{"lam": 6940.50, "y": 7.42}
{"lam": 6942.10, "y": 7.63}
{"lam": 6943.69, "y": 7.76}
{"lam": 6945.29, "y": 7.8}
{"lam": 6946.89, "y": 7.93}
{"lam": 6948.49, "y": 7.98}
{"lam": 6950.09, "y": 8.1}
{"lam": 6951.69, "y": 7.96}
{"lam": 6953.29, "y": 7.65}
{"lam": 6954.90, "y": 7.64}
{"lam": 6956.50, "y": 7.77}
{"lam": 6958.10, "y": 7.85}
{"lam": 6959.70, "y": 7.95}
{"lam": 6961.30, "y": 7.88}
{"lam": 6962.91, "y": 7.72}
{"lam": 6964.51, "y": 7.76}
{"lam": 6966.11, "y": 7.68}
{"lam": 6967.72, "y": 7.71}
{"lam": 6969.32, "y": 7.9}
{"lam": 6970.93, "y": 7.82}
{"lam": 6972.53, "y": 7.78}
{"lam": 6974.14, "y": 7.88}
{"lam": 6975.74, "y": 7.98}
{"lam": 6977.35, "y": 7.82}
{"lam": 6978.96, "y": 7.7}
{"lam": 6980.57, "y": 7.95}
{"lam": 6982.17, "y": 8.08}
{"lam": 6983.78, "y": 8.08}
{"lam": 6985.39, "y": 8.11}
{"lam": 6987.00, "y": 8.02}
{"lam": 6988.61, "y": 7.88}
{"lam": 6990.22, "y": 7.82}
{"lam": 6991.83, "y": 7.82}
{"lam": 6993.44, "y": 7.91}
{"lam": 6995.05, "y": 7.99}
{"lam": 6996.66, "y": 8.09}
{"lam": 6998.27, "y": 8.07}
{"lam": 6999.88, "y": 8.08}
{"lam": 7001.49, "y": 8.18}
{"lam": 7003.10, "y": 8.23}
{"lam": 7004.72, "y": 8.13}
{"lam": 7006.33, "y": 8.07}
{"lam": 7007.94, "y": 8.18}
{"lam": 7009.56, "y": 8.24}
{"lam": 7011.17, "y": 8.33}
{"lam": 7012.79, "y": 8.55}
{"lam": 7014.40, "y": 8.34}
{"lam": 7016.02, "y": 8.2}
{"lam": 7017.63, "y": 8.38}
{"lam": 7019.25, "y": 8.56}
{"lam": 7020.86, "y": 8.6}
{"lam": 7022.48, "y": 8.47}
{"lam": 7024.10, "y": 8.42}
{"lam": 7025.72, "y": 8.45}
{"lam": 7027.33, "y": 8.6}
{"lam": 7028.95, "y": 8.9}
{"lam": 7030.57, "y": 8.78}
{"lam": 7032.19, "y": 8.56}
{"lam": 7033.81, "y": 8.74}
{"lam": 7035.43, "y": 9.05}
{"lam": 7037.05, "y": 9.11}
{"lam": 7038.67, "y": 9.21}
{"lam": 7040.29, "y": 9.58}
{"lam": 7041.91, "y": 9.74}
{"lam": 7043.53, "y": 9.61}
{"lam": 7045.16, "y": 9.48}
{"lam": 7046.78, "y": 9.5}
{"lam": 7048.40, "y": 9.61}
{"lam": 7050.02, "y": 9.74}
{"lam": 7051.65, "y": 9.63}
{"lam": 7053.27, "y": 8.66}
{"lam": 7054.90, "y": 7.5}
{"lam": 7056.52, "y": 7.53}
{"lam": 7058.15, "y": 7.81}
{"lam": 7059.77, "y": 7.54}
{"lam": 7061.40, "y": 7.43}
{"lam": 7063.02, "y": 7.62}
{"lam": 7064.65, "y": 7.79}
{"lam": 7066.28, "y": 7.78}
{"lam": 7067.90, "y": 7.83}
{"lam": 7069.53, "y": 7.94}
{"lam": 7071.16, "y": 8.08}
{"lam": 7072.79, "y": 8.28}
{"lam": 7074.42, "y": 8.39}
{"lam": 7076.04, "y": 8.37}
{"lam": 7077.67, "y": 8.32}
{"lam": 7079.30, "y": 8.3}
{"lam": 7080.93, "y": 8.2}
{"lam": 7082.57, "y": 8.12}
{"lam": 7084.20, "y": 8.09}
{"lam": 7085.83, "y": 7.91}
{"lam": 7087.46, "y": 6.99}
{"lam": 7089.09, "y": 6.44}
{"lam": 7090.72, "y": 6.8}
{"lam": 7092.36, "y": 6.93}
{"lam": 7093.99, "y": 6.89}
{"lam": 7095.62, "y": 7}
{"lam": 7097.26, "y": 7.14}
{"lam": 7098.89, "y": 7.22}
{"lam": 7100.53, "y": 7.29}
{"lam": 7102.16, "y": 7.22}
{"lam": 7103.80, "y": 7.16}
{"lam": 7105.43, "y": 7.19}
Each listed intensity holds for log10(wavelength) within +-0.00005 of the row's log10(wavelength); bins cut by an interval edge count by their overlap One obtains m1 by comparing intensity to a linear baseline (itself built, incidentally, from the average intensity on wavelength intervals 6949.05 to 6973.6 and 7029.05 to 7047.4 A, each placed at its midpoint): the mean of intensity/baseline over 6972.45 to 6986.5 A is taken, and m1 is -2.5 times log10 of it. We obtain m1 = 0.03 mag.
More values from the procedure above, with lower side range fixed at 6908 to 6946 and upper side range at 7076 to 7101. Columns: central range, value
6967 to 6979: -0.102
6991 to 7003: -0.119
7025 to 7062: -0.200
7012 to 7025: -0.163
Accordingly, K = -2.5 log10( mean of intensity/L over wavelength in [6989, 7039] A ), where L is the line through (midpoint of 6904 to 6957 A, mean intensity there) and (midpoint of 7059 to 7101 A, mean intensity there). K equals -0.13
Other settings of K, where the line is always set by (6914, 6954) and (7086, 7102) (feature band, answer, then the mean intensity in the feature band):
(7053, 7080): -0.128 mag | 7.94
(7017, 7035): -0.207 mag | 8.6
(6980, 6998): -0.120 mag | 7.98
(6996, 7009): -0.142 mag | 8.13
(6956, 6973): -0.091 mag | 7.81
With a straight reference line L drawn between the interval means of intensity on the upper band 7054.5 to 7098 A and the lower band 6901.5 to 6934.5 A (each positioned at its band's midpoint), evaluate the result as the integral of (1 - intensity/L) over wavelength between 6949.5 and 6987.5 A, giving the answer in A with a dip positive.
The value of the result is -4.7 A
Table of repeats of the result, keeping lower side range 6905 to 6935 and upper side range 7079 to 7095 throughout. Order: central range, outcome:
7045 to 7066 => -3.1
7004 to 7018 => -2.2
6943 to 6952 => -1.4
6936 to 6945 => -0.9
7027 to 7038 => -2.5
